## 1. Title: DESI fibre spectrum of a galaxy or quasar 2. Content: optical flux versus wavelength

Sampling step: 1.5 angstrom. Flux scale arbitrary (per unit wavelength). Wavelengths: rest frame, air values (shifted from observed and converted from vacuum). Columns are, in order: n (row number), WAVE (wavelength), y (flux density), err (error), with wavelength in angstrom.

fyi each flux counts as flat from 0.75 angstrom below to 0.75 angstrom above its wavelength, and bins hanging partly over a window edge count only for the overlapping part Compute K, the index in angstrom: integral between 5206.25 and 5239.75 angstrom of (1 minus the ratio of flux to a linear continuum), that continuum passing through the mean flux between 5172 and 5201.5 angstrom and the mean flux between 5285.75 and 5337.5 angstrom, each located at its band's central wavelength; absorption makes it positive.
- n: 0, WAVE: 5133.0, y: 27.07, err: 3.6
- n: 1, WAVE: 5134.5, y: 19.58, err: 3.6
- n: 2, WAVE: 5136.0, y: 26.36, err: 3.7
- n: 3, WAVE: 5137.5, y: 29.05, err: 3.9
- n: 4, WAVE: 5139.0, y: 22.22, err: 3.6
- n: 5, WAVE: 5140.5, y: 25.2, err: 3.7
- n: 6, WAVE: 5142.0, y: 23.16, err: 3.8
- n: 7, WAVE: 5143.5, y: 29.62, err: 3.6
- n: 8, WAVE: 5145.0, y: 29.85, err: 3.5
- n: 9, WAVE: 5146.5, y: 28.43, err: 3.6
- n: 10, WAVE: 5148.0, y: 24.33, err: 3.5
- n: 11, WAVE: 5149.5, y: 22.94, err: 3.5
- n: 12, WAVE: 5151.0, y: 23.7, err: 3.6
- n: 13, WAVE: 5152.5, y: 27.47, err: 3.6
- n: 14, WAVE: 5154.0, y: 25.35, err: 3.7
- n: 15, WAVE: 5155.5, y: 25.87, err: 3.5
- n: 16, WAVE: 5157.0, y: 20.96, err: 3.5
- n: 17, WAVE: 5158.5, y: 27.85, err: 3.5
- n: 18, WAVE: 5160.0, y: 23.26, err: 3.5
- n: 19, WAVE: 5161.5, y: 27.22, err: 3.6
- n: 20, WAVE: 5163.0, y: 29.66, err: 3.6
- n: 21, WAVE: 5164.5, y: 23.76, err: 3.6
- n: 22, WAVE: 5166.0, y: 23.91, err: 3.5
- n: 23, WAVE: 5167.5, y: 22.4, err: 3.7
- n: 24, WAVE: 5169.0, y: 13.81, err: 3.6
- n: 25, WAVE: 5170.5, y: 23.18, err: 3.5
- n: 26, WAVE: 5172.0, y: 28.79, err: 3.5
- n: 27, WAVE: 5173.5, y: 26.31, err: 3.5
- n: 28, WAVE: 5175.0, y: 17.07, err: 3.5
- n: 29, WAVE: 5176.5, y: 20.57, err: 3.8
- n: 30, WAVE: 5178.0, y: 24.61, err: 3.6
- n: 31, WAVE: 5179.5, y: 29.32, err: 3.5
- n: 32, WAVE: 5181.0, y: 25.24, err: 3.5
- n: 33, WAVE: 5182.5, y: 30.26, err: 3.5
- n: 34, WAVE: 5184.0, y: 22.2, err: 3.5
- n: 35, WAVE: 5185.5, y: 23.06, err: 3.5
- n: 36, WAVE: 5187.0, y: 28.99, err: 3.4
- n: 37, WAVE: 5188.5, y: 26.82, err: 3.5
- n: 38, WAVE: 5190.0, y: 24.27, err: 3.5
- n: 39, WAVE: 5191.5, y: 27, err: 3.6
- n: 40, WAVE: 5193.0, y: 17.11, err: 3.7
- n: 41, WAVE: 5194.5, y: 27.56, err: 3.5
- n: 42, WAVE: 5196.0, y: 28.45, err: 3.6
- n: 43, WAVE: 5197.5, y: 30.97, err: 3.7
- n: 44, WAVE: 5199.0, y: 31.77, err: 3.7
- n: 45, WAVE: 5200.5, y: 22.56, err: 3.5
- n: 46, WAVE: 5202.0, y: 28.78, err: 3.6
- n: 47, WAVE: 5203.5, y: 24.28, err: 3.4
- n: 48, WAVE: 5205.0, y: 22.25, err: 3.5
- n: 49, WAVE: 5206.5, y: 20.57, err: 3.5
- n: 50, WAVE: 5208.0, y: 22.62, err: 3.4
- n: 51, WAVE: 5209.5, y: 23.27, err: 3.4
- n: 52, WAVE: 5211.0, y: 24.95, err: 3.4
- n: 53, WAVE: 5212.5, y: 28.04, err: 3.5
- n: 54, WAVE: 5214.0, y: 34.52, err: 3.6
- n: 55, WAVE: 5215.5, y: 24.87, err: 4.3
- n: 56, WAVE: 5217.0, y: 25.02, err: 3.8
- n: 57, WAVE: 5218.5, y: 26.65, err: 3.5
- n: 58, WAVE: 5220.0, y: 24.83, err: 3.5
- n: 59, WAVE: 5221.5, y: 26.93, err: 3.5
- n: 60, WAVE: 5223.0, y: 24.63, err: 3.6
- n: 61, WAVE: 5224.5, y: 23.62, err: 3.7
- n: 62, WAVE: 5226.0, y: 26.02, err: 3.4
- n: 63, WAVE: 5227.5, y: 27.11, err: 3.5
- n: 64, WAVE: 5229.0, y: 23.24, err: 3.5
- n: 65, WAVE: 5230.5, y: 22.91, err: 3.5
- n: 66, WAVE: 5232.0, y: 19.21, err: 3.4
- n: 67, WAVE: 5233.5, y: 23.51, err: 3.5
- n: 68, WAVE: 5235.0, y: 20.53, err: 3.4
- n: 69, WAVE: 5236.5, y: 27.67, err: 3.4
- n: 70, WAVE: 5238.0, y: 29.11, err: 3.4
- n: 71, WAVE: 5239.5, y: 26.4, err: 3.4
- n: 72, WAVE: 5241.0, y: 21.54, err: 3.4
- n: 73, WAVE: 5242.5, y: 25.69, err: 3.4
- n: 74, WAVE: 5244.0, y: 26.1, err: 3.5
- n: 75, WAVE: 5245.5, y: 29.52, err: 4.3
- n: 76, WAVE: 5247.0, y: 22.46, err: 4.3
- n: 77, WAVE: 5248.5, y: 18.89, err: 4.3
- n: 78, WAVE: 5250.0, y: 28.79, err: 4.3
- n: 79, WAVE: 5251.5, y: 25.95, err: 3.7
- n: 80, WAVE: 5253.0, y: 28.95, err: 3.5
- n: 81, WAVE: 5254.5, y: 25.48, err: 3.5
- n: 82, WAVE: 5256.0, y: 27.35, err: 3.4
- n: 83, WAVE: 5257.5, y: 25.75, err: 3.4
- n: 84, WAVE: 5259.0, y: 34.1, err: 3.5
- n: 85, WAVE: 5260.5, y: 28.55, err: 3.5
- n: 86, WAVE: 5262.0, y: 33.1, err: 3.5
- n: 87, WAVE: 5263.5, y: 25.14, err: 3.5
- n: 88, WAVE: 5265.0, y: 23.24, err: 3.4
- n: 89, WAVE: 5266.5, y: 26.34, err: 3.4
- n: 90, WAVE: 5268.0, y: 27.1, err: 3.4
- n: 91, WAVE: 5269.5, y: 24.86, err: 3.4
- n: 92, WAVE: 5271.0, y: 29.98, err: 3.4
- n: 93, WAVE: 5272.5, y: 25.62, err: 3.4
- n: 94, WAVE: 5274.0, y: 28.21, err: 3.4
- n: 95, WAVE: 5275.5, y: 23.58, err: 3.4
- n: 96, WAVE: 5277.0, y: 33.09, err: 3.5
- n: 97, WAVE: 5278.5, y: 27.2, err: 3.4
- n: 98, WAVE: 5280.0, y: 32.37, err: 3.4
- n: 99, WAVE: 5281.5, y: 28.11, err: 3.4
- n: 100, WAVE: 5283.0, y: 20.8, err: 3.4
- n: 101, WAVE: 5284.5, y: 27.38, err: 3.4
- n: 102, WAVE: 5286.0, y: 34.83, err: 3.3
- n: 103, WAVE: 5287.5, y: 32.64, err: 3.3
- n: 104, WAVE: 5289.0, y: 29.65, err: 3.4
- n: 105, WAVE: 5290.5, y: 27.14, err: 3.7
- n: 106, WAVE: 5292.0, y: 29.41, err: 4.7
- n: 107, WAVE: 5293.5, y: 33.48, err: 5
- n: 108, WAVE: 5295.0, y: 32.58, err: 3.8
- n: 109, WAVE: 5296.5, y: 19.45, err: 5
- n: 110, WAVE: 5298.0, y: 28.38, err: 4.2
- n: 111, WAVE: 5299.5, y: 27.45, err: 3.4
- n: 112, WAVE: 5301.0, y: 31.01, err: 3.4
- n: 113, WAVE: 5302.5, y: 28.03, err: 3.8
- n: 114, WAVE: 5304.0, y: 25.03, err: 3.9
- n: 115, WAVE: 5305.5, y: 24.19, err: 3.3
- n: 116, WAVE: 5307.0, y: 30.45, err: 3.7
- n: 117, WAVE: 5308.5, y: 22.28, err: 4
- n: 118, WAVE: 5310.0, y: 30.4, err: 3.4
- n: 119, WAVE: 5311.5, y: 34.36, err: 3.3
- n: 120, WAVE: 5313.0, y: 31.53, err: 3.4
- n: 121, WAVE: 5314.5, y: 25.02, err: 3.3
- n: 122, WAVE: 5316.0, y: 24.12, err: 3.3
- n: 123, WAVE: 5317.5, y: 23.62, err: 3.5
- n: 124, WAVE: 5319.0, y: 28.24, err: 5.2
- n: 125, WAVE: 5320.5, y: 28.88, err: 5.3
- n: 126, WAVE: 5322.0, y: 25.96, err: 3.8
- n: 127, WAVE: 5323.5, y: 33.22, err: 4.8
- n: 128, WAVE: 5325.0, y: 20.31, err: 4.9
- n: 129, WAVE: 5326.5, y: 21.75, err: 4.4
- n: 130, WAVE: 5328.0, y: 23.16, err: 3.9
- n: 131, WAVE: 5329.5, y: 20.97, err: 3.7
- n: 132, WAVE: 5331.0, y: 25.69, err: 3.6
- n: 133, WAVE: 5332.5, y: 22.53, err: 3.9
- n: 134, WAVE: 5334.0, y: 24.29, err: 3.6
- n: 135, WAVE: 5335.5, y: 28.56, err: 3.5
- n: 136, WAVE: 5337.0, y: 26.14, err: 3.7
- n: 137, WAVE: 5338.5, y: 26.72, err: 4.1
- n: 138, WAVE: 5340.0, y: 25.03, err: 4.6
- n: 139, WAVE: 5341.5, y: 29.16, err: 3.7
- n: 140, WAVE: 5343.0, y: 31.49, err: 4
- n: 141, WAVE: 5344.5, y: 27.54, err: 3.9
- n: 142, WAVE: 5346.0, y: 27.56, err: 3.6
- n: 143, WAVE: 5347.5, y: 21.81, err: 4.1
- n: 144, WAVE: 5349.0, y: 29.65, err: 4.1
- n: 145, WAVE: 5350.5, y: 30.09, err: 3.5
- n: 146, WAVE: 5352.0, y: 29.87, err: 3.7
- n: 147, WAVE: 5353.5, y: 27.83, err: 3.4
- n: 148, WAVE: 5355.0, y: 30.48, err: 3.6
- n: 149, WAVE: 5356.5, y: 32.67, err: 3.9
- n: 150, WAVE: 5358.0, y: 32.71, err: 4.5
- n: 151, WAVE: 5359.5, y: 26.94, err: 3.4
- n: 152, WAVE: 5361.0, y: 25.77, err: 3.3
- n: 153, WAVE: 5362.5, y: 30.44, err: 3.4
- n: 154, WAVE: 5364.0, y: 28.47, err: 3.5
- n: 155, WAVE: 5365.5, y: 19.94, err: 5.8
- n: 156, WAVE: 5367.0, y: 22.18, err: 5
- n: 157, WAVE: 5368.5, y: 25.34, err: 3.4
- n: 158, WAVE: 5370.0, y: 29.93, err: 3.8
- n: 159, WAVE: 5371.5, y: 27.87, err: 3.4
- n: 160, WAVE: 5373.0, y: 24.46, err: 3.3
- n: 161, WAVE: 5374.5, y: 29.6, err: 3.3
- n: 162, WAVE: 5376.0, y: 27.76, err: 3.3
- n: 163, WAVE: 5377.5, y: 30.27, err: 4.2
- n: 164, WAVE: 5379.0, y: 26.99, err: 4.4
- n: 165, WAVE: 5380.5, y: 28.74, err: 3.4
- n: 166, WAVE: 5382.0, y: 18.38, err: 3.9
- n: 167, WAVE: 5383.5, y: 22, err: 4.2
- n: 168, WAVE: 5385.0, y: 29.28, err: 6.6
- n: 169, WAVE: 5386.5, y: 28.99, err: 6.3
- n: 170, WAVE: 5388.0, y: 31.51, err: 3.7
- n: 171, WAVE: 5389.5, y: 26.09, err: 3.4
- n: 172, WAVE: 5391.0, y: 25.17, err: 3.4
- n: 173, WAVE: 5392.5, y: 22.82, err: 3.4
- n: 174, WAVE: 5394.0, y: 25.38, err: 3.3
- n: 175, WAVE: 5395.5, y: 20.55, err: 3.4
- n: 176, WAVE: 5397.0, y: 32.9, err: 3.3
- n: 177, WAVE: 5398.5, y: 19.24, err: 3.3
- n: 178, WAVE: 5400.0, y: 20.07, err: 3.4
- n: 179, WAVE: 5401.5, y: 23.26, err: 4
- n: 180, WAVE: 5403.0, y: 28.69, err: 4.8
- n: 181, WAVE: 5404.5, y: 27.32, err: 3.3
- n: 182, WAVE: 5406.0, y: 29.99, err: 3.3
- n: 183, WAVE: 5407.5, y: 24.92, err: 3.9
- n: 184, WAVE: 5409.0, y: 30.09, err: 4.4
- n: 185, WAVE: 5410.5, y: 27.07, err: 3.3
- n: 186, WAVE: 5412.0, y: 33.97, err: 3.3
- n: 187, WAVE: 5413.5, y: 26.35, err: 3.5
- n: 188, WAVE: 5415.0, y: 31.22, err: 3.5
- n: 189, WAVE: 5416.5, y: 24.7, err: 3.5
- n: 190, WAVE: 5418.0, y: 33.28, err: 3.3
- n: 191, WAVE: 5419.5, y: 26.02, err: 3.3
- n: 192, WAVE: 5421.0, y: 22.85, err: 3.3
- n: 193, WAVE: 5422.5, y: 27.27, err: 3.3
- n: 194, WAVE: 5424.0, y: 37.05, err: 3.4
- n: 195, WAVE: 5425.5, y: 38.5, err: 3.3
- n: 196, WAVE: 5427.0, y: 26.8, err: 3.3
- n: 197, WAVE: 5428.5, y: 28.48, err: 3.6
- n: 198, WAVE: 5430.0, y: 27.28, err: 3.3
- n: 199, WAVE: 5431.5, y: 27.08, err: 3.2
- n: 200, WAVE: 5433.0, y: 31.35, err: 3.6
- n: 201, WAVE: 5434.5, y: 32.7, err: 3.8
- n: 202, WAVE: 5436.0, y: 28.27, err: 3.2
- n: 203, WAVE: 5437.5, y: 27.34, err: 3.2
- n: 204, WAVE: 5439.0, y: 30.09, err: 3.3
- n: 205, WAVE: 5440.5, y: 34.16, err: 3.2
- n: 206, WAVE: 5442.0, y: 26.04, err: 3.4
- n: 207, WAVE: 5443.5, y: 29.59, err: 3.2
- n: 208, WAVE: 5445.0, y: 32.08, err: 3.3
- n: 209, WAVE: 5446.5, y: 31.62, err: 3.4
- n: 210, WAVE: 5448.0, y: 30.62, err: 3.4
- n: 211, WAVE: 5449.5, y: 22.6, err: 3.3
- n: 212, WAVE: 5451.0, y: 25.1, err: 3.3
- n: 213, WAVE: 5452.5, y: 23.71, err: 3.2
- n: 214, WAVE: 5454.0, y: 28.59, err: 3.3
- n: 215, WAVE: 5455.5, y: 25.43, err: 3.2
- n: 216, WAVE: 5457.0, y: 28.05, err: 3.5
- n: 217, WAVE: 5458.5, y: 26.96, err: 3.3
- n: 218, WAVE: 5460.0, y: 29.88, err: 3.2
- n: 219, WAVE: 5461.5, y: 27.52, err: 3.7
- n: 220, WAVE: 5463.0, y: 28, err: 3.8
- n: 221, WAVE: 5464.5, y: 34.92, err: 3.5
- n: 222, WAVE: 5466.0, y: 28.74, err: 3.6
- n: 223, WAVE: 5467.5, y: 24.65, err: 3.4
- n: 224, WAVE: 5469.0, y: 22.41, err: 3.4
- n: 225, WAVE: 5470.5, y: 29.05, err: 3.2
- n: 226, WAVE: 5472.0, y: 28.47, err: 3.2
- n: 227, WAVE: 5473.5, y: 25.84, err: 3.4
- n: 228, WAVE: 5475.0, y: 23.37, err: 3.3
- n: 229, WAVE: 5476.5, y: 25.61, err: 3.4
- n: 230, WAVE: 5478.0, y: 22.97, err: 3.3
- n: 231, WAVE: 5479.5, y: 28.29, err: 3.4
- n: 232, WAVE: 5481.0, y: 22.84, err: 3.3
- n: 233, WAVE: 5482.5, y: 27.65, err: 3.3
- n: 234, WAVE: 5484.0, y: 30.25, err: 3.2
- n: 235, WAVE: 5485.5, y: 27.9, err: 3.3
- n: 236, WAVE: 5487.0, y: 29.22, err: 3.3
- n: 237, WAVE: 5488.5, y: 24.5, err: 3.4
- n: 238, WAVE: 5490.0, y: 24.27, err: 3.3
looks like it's 1.2 angstrom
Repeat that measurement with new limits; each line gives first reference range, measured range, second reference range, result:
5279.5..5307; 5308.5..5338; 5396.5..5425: 2.2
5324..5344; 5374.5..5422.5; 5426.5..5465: 0.8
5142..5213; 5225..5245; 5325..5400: 0.7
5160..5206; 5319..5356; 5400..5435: 1.1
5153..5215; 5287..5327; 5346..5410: -2.3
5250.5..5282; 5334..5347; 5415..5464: 0.4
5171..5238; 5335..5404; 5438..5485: -0.4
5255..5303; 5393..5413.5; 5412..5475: 1.5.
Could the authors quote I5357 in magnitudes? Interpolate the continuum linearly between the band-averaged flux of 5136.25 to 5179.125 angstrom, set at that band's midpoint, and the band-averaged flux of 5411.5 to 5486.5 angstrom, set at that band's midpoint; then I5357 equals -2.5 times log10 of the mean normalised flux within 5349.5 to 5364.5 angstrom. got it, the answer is -0.09 mag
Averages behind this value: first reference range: 24.7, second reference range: 28.3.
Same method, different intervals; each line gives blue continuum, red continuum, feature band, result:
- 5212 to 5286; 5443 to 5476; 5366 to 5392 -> 0.02 mag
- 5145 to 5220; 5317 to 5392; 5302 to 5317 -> -0.04 mag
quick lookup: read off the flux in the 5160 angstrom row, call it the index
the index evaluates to 23.26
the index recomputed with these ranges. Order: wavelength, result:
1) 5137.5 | 29.05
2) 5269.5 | 24.86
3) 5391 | 25.17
